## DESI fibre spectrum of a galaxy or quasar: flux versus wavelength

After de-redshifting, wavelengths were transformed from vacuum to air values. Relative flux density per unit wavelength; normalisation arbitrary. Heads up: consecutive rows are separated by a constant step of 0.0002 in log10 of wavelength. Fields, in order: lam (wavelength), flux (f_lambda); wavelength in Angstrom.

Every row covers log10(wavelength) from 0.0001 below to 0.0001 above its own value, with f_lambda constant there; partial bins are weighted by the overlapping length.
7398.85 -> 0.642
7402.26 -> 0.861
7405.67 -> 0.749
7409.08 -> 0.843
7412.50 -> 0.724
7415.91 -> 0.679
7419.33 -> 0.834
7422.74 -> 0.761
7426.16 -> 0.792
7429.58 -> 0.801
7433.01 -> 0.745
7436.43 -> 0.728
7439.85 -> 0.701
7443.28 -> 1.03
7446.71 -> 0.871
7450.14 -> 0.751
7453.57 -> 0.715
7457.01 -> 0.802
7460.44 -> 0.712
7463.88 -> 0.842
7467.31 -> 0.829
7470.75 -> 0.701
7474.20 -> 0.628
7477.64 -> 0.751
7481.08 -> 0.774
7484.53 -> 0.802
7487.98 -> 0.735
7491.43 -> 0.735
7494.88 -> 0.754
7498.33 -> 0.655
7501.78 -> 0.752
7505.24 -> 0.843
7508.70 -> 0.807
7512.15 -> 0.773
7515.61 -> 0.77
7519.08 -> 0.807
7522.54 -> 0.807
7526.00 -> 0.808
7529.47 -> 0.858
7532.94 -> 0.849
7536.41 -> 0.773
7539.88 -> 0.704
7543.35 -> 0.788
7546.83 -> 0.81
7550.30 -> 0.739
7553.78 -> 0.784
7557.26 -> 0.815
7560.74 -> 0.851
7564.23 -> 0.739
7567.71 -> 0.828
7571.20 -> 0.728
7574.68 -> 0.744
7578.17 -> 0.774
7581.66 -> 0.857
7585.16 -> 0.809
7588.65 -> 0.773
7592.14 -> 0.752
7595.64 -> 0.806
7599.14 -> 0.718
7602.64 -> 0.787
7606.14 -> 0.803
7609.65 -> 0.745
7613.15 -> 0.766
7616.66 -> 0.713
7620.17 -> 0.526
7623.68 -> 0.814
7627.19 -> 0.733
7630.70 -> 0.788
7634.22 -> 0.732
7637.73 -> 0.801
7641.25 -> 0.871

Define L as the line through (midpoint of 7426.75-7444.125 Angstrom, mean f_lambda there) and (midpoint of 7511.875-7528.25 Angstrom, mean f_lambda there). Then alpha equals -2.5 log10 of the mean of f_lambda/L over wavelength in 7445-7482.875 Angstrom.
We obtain 0.04 mag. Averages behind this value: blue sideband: 0.789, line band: 0.761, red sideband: 0.797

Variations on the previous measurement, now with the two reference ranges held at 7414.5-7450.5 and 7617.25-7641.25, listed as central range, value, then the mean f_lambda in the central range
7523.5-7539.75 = -0.059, 0.81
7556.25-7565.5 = -0.061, 0.803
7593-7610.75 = -0.032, 0.771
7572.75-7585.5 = -0.055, 0.794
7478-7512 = 0.020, 0.762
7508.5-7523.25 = -0.027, 0.791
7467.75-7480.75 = 0.097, 0.715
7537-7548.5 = -0.005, 0.768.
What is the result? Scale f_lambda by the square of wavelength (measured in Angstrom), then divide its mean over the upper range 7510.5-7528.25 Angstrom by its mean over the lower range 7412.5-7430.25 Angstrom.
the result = 1.06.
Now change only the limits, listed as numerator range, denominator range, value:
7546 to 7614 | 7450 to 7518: 1.06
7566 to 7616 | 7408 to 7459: 1.03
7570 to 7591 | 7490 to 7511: 1.05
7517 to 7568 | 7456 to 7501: 1.08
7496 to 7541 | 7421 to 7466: 1.02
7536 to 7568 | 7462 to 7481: 1.06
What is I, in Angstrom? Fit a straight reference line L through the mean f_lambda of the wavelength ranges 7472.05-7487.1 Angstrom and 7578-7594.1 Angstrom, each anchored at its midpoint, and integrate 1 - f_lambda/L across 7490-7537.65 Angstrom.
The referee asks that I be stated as -1.9 Angstrom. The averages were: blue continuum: 0.737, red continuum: 0.795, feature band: 0.786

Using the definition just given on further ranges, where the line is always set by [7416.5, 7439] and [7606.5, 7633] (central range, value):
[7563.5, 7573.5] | -0.35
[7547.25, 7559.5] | -0.69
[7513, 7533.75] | -1.75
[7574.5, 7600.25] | -1.60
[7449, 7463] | 0.24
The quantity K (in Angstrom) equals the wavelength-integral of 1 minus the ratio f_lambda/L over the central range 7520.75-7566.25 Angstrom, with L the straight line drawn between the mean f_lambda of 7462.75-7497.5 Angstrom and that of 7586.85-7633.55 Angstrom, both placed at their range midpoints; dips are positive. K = -2.7 Angstrom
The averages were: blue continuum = 0.751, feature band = 0.795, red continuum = 0.748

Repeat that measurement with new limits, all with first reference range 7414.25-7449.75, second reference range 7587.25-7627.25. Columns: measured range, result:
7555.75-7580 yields -0.9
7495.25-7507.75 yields 0.3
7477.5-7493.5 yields 0.4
